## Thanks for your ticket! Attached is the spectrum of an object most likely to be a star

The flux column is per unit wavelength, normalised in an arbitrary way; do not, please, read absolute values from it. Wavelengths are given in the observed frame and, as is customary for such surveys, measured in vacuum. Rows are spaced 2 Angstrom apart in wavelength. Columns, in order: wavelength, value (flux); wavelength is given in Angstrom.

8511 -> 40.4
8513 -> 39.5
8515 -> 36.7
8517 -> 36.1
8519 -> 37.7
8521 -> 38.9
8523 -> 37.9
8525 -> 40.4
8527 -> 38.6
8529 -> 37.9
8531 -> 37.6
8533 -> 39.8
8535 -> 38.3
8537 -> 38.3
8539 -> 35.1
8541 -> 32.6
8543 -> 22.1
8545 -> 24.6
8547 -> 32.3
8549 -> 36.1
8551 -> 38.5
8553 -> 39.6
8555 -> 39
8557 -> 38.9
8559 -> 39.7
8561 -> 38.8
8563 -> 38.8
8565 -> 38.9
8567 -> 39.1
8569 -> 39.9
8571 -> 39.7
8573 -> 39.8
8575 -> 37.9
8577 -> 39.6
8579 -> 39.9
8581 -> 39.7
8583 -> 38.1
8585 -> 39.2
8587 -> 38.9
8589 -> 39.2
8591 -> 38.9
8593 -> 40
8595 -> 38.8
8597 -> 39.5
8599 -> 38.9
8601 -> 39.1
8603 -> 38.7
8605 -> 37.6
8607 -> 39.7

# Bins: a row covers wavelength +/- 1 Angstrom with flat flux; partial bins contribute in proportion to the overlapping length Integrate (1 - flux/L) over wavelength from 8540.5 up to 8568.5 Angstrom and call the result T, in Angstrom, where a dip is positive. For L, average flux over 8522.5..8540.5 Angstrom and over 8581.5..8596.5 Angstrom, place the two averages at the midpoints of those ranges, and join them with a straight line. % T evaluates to 2.0 Angstrom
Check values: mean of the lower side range 38.1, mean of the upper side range 39.1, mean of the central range 35.8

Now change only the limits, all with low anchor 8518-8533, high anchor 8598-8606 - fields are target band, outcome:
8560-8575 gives -0.25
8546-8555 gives 0.39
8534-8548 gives 2.41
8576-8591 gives -0.25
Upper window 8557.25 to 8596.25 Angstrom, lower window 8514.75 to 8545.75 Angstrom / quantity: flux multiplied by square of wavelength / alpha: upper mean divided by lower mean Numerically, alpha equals 1.11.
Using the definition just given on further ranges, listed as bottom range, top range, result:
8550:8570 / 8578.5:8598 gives 1.01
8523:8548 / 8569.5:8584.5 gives 1.14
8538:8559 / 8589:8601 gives 1.16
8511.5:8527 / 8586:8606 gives 1.04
